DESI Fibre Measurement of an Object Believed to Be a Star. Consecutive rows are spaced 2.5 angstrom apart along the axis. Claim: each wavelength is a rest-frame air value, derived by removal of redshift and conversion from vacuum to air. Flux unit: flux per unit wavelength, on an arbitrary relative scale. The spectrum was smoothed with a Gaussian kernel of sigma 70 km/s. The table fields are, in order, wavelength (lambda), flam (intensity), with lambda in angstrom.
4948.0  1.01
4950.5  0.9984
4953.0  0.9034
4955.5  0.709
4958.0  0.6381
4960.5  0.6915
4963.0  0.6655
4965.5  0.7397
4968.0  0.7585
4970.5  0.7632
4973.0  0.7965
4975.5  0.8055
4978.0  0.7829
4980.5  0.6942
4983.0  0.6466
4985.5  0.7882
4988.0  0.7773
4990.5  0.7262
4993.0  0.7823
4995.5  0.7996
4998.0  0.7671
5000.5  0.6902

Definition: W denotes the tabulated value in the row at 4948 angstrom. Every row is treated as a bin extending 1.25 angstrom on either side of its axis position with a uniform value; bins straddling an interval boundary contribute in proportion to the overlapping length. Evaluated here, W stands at 1.01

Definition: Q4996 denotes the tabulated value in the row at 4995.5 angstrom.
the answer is 0.7996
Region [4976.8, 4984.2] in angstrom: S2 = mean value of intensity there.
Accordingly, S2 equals 0.708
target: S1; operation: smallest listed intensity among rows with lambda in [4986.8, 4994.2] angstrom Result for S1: 0.7262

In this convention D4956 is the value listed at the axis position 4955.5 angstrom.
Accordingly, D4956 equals 0.709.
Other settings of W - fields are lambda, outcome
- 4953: 0.9034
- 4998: 0.7671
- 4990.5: 0.7262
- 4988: 0.7773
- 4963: 0.6655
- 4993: 0.7823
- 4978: 0.7829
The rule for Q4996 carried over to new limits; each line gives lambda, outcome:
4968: 0.7585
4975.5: 0.8055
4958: 0.6381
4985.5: 0.7882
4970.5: 0.7632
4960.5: 0.6915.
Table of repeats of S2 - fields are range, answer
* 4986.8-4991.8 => 0.752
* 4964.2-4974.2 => 0.764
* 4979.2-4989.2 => 0.727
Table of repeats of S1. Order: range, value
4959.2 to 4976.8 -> 0.6655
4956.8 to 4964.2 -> 0.6381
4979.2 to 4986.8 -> 0.6466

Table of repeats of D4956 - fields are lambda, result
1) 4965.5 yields 0.7397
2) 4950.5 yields 0.9984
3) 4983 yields 0.6466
